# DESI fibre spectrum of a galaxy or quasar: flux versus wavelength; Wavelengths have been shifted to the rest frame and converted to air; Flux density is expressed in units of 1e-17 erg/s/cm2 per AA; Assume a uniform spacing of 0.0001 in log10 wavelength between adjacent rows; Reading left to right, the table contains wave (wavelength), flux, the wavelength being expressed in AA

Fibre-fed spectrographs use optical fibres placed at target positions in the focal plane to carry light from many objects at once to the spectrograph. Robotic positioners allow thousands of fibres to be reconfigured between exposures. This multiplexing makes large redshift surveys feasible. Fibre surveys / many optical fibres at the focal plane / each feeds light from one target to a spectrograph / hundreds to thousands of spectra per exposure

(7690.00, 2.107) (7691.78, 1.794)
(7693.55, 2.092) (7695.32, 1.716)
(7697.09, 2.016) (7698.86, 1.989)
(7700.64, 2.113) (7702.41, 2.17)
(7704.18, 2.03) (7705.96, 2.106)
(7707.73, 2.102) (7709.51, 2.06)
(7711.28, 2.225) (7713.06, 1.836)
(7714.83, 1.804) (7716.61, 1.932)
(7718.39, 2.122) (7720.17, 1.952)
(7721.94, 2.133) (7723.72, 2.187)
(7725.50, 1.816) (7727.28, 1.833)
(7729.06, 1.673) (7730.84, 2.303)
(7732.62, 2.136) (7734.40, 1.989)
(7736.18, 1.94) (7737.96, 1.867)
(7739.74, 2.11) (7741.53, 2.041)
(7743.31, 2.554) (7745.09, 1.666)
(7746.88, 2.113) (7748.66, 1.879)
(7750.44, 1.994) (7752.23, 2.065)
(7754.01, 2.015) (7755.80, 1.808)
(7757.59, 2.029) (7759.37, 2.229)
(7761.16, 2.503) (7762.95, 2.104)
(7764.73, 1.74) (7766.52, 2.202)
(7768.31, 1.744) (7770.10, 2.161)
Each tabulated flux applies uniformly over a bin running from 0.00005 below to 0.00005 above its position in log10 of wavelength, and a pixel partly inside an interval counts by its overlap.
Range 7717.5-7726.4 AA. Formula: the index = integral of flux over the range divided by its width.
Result 2.04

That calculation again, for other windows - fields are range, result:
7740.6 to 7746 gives 2.08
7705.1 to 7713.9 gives 2.07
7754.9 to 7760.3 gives 2.02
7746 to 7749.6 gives 2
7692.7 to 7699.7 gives 1.95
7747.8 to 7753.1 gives 1.98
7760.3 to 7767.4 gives 2.14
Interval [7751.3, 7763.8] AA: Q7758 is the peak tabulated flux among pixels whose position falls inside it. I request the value 2.503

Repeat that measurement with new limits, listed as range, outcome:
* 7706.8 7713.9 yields 2.225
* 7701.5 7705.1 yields 2.17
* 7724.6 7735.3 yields 2.303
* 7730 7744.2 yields 2.554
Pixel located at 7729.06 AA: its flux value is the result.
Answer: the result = 1.673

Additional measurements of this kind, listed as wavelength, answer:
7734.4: 1.989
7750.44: 1.994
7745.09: 1.666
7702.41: 2.17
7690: 2.107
